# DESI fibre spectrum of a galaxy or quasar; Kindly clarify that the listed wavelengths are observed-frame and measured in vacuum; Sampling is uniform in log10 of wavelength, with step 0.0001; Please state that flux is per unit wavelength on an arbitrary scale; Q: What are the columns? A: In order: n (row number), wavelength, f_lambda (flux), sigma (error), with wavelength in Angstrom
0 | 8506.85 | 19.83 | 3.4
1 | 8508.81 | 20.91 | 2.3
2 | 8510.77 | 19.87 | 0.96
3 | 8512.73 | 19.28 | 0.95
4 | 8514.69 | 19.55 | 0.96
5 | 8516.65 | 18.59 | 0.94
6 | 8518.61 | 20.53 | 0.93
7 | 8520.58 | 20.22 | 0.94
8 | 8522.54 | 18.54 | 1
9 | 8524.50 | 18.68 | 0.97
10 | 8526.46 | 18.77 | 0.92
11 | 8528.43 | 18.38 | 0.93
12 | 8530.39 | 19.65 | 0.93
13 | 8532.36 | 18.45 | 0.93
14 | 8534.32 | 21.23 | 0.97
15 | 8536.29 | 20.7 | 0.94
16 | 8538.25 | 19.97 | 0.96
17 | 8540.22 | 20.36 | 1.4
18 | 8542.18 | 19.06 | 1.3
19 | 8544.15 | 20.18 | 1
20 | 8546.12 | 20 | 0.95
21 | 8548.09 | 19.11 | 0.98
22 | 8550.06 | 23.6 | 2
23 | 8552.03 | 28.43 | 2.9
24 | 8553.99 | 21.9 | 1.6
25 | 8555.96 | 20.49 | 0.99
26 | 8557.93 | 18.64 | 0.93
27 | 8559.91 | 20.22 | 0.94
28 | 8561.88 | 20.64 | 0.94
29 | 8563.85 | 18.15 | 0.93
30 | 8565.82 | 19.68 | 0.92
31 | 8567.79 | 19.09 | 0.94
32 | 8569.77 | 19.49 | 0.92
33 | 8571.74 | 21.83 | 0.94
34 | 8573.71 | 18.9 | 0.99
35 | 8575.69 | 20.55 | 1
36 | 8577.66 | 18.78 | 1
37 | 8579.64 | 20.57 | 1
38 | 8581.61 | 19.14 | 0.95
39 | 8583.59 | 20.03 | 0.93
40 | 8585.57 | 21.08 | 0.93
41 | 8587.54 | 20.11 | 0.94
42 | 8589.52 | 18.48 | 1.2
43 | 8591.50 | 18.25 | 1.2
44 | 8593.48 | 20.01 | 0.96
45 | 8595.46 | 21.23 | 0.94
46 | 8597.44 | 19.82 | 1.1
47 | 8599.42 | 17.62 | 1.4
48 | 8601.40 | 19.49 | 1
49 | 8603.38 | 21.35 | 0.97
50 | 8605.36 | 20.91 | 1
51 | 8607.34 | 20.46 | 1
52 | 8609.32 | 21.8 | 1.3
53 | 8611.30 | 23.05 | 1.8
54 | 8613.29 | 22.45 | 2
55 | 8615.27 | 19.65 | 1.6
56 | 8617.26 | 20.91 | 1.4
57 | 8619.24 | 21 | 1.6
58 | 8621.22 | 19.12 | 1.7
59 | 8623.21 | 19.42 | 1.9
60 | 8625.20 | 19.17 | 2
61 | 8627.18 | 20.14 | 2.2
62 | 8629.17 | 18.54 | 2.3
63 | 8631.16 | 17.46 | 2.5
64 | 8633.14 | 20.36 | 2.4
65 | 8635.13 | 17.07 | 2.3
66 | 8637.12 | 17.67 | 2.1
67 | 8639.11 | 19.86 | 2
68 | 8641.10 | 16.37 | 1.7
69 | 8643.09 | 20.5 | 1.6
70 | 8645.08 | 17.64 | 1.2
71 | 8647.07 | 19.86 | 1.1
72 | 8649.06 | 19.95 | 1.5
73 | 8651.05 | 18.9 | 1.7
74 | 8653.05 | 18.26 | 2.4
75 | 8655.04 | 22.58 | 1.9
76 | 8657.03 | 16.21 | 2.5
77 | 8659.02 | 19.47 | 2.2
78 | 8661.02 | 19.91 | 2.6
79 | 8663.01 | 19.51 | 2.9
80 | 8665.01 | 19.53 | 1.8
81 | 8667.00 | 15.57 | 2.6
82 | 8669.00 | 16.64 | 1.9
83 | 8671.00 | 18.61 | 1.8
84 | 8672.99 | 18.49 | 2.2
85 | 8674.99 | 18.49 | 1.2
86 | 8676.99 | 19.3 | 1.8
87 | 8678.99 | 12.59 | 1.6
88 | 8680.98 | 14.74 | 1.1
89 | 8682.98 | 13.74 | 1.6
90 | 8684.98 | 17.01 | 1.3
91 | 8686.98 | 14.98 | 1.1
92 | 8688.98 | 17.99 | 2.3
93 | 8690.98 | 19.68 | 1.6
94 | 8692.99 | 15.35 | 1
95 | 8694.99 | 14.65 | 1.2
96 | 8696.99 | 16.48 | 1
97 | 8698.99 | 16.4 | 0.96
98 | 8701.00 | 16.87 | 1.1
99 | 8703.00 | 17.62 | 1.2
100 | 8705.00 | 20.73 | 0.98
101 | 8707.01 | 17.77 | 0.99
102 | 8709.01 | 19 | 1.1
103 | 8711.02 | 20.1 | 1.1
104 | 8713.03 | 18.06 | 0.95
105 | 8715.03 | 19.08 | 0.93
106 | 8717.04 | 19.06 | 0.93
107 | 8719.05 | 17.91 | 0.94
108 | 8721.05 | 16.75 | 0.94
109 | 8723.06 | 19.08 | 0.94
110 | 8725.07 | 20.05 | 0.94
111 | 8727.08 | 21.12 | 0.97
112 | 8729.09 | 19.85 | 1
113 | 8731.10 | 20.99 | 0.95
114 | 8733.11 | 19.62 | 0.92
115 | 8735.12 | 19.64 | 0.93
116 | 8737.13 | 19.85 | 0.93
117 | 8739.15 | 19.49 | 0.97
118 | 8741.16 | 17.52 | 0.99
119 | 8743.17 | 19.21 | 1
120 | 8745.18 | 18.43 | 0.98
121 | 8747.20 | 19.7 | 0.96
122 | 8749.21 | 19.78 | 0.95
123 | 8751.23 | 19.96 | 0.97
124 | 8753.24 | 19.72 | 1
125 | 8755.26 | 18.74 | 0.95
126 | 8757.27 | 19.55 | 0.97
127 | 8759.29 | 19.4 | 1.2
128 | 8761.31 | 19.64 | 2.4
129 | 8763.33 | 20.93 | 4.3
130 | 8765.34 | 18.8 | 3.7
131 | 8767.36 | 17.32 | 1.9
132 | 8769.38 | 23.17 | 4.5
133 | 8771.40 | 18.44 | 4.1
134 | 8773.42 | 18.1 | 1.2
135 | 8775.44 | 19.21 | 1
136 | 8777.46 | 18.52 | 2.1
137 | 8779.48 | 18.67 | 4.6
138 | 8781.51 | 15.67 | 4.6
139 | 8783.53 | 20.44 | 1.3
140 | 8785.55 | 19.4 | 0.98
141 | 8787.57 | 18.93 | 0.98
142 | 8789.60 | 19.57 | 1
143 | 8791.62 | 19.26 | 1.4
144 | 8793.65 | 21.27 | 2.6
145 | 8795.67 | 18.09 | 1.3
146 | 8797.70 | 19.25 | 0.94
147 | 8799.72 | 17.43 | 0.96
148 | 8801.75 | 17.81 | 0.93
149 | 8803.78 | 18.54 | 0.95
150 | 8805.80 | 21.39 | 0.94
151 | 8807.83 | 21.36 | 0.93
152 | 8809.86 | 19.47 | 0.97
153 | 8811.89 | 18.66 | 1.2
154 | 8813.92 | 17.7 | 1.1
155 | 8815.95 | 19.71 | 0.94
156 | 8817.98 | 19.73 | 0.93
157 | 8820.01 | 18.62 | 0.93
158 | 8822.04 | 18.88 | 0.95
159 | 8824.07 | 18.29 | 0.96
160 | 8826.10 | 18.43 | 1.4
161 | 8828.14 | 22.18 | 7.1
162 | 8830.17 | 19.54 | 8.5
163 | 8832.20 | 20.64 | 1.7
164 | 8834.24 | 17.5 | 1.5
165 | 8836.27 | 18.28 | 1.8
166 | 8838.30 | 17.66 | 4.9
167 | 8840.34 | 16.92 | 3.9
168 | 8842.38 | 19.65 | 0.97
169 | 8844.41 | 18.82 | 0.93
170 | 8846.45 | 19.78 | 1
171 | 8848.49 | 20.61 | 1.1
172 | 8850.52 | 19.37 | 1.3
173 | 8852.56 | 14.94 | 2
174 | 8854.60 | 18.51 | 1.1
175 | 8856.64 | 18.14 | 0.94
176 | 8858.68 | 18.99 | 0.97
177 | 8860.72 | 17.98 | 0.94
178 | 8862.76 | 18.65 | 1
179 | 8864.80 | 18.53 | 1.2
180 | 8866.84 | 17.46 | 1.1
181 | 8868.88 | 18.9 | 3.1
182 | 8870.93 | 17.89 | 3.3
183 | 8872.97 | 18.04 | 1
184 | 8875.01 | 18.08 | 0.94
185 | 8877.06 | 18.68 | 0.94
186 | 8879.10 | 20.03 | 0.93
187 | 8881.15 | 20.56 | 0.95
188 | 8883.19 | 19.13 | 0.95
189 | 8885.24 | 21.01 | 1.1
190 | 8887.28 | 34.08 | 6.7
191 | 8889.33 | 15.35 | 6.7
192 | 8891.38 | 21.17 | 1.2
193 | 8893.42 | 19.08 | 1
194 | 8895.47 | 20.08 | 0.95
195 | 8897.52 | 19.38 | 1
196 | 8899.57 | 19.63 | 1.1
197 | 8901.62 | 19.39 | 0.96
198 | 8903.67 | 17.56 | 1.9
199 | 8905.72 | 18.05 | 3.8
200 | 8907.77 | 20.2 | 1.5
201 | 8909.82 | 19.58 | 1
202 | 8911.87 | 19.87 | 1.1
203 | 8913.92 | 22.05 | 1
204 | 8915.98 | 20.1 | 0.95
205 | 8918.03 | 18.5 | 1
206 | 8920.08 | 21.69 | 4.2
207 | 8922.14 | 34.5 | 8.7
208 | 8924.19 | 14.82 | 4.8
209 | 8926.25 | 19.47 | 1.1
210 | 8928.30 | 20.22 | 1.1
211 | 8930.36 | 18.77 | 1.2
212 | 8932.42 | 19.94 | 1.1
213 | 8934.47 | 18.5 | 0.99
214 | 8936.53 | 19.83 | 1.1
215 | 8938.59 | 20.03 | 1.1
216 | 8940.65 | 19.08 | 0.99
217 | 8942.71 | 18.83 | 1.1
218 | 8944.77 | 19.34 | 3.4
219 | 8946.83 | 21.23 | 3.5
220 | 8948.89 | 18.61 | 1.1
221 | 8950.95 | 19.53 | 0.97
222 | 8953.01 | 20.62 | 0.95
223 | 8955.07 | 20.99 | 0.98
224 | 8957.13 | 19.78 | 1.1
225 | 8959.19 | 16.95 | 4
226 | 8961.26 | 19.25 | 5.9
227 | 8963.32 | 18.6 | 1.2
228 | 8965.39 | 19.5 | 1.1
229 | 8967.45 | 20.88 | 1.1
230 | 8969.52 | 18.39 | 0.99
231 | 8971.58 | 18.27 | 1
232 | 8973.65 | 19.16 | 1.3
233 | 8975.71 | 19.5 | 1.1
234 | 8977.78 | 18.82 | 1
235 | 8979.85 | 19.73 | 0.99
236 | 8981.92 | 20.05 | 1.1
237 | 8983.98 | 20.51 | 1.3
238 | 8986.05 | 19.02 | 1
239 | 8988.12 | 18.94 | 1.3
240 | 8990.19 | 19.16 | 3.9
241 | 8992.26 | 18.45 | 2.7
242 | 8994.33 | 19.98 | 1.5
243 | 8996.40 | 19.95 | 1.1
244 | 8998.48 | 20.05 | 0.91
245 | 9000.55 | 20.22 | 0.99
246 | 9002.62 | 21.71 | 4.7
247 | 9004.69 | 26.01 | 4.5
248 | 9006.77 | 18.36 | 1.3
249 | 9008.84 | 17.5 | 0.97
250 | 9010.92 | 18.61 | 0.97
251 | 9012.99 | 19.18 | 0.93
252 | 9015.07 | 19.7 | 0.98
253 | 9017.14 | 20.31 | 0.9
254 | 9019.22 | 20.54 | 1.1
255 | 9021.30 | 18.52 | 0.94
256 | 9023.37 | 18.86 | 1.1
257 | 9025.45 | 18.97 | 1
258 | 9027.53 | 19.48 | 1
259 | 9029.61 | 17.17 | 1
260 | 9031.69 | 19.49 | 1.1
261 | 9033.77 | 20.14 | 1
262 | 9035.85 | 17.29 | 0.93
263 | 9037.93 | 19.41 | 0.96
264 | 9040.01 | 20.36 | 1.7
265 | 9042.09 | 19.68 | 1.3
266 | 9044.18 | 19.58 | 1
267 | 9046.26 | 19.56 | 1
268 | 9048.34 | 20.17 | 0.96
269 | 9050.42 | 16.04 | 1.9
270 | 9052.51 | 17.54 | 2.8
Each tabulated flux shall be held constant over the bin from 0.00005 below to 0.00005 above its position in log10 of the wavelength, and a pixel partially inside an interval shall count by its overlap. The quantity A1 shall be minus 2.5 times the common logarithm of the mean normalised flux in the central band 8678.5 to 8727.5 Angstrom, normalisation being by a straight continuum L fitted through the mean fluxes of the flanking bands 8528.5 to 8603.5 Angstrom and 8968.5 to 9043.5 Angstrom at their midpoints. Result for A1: 0.14 mag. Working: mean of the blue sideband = 20.1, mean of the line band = 17.5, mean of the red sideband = 19.5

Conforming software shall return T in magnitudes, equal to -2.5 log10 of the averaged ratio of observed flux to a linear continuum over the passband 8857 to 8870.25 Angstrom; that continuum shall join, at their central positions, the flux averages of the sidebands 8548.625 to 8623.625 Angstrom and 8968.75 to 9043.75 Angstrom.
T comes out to 0.081 mag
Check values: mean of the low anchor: 20.4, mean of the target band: 18.4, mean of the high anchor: 19.5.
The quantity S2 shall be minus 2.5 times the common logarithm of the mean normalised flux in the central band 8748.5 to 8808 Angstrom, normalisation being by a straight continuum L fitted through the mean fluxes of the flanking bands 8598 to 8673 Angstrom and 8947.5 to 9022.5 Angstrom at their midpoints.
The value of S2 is 0.012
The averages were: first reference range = 19.4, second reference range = 19.6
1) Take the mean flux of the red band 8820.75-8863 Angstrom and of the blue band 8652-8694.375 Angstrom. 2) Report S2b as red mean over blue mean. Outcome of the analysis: 1.1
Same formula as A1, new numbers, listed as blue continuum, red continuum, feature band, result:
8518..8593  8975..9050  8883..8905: -0.05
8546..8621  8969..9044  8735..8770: 0.03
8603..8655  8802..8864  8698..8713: 0.06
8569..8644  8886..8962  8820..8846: 0.06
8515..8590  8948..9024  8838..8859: 0.07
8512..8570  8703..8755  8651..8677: 0.05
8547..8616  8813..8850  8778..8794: 0.02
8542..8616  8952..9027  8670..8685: 0.21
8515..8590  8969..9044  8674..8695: 0.22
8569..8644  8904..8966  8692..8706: 0.18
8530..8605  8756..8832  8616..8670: 0.05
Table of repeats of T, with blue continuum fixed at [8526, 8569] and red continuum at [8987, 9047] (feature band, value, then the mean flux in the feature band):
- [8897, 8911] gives 0.035 mag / 19.1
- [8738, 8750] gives 0.055 mag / 19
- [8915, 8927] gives -0.098 mag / 21.6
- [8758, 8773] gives 0.020 mag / 19.6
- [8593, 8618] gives -0.024 mag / 20.7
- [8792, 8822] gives 0.038 mag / 19.2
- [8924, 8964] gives 0.020 mag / 19.3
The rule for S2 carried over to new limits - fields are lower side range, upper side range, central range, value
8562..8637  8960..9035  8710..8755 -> 0.024 mag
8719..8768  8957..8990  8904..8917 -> -0.034 mag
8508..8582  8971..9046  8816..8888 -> 0.027 mag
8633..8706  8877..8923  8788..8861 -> 0.048 mag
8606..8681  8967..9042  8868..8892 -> -0.048 mag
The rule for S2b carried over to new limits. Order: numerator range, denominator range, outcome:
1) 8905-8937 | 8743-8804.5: 1.07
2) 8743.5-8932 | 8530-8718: 1.01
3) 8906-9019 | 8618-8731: 1.09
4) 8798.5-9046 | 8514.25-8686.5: 1.00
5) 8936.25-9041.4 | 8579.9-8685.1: 1.02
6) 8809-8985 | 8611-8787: 1.04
